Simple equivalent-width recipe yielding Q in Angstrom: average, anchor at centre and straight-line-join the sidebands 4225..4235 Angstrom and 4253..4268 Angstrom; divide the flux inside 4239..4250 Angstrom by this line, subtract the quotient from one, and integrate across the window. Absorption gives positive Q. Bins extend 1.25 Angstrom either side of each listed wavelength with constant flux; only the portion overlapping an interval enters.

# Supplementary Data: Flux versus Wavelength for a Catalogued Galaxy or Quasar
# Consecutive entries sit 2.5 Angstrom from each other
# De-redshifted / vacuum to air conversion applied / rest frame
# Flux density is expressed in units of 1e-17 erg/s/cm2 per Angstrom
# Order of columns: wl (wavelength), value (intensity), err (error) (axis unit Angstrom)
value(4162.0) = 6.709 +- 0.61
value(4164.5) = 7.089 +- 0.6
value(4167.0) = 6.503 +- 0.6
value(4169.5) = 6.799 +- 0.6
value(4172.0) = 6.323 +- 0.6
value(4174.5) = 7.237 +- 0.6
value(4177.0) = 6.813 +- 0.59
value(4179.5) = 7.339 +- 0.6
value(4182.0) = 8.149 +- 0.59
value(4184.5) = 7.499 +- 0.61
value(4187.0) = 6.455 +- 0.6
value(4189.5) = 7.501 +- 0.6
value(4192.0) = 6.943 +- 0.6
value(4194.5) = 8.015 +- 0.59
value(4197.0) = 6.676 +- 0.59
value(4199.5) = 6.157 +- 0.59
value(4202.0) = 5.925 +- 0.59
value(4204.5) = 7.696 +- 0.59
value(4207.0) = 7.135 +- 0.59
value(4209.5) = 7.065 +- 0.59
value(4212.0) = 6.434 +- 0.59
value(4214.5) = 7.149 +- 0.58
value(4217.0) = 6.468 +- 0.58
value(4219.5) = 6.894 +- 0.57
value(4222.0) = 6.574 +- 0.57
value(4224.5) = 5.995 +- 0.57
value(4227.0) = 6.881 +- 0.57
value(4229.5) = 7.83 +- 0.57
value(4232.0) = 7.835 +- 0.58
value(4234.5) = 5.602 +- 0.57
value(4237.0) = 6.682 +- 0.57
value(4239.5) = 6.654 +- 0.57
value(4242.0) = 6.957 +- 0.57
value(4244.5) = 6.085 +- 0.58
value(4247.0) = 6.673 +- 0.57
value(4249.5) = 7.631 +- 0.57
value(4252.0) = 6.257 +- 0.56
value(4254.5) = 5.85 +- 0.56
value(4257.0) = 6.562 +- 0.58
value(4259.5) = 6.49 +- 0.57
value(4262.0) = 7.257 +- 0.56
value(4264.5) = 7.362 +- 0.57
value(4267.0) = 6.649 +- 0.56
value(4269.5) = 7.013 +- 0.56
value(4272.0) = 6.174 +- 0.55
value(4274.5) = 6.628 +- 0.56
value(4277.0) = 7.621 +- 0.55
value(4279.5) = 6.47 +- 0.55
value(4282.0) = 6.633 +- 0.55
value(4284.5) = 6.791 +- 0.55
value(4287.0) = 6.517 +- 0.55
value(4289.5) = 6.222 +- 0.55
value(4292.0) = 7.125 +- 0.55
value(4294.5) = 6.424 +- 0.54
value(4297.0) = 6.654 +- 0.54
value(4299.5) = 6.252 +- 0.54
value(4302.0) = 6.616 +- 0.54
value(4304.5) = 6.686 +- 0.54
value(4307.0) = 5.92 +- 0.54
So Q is 0.2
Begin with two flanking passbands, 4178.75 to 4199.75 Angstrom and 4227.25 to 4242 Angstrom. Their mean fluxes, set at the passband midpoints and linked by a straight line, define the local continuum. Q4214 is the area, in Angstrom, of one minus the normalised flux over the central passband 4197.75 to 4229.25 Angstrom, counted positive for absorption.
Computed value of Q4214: 1.5 Angstrom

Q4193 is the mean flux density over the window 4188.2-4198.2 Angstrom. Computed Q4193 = 7.28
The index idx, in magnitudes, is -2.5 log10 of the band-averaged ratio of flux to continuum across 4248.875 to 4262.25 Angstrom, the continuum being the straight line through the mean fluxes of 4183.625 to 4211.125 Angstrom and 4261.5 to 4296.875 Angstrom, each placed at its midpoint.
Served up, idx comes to 0.04 mag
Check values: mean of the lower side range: 6.99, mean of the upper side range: 6.76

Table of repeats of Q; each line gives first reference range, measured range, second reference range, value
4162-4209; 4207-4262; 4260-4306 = 1.2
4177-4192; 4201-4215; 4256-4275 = 0.5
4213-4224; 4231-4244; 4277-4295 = 0.0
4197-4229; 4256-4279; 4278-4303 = -0.8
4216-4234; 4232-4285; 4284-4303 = 0.2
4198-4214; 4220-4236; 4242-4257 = -0.3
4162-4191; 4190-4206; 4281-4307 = 0.1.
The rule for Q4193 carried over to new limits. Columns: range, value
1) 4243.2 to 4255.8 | 6.5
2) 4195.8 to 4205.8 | 6.62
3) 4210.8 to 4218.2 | 6.69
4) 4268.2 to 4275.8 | 6.61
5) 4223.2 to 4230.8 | 6.91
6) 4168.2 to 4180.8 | 6.91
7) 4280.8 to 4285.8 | 6.71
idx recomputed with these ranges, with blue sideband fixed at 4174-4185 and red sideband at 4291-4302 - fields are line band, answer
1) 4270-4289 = 0.01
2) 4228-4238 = 0.01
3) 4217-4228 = 0.09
